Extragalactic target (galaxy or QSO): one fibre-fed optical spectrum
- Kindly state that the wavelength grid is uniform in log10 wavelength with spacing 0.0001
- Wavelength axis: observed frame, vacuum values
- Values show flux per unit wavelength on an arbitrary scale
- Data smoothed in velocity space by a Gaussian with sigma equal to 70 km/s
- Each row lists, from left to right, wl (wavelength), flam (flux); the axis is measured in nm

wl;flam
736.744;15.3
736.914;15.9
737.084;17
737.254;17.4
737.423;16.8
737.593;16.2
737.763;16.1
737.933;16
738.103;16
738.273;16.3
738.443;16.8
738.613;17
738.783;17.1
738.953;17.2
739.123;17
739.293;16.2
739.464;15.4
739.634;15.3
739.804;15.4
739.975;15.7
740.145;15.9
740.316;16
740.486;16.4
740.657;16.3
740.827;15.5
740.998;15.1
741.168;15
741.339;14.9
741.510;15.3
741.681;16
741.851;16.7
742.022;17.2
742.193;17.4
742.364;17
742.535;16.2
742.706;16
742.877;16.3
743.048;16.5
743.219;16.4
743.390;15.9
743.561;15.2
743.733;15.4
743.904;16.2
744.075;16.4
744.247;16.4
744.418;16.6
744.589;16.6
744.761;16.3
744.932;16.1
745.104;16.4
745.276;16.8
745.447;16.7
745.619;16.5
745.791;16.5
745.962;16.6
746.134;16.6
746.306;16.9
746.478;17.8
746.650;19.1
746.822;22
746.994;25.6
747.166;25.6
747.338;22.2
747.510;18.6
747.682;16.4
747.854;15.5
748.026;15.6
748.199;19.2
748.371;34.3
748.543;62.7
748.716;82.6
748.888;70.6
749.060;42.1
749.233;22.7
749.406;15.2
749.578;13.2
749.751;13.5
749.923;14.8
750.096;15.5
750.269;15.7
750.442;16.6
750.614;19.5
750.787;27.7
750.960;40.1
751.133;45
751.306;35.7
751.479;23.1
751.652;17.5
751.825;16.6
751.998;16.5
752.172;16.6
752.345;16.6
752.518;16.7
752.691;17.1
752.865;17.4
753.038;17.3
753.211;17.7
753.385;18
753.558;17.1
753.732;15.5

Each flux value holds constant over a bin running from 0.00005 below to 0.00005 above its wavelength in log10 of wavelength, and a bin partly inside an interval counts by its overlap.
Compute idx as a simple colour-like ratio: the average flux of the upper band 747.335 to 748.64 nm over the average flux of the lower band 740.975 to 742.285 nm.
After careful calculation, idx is 1.6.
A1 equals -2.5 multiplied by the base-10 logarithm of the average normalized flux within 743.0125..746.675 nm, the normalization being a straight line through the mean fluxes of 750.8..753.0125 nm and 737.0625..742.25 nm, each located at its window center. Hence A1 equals 0.163 mag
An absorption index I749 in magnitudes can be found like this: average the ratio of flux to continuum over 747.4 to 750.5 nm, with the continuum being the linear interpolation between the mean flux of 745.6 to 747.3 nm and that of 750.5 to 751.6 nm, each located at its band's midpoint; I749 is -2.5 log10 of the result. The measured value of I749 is -0.11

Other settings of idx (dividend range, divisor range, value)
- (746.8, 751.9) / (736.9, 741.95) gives 1.71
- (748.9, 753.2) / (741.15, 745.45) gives 1.36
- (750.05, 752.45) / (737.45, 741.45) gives 1.44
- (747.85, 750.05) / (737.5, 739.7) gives 2.00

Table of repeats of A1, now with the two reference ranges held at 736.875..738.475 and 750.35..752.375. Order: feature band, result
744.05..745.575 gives 0.24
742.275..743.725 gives 0.21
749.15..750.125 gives 0.43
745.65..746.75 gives 0.24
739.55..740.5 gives 0.14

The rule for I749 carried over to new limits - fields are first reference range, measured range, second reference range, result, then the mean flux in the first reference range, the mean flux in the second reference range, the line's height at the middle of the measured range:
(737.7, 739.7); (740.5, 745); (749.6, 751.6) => 0.17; 16.4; 23.8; 18.9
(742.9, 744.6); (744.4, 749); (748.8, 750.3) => -0.16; 16.2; 25.2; 20.8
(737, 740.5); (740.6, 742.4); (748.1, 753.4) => 0.17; 16.3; 26.4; 18.7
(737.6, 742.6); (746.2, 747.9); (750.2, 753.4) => -0.03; 16.2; 21.8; 19.5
